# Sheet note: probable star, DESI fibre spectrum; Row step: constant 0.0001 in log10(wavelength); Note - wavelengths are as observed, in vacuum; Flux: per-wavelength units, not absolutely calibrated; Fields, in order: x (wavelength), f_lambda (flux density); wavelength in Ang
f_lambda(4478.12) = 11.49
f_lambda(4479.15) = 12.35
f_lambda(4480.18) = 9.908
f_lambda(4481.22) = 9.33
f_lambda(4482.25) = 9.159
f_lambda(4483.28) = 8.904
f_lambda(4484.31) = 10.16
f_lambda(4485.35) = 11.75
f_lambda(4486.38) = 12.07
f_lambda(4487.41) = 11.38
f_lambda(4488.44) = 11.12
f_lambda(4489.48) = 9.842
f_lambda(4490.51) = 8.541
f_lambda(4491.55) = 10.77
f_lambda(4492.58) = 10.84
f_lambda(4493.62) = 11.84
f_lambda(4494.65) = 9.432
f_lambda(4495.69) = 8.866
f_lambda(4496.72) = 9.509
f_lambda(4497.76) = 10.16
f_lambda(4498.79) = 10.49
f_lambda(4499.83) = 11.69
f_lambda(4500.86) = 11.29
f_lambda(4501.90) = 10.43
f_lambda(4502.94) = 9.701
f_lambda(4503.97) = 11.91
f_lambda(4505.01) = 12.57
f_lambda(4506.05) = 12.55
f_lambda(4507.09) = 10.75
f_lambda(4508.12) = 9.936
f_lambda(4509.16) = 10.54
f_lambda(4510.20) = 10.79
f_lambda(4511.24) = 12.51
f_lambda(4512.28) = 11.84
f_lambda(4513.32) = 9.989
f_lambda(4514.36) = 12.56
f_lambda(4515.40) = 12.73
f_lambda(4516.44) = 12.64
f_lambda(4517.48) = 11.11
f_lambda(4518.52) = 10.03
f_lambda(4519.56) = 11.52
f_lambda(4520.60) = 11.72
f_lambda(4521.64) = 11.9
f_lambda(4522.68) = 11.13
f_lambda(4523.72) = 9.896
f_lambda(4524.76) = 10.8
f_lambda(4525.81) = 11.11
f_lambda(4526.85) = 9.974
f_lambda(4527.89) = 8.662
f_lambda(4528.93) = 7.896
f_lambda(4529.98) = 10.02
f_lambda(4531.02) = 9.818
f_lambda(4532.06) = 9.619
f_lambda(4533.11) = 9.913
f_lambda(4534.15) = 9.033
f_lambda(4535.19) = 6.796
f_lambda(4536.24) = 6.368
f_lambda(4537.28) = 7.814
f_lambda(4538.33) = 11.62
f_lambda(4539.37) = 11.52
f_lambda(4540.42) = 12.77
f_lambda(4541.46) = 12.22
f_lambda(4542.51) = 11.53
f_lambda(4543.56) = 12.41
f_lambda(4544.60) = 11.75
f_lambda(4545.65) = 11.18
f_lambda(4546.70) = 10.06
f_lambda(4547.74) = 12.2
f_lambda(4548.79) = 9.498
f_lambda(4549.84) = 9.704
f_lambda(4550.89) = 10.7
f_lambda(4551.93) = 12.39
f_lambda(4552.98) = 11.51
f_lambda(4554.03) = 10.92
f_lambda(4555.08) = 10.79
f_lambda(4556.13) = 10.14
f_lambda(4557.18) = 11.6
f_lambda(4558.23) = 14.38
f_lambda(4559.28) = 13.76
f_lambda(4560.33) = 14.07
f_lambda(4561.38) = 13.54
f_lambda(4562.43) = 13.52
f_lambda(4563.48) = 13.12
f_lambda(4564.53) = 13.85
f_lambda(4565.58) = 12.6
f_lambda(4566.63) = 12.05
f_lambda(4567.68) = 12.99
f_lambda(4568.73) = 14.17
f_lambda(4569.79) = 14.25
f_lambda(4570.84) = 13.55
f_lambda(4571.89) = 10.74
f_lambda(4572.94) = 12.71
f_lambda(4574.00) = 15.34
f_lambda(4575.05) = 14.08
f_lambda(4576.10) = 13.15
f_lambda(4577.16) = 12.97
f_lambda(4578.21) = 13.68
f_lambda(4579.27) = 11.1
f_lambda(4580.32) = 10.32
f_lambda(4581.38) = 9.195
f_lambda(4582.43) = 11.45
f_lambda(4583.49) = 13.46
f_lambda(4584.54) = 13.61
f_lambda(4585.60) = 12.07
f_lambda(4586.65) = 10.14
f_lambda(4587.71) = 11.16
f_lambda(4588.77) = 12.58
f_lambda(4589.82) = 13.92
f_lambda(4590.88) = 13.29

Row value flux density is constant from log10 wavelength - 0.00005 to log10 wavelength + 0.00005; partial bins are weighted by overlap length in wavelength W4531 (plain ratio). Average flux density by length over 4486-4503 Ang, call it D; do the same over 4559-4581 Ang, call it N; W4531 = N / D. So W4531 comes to 1.25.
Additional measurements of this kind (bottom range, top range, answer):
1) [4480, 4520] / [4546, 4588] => 1.14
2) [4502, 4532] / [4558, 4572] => 1.23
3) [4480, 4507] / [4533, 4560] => 1.03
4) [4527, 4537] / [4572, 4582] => 1.43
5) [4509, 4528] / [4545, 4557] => 0.97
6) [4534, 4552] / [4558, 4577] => 1.28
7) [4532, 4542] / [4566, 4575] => 1.36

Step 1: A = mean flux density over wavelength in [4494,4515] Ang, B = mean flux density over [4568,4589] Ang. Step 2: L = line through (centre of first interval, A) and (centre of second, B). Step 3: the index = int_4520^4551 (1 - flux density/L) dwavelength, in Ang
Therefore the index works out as 3.3 Ang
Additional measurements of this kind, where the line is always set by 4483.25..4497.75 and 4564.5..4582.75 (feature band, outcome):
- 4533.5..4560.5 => 2.2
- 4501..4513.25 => -0.4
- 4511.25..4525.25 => -0.3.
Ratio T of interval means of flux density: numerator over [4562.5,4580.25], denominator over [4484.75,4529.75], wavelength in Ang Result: 1.21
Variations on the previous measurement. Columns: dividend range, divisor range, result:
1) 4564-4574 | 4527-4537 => 1.51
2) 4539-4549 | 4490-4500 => 1.14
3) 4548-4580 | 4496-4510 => 1.16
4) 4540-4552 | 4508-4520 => 0.99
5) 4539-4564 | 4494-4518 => 1.08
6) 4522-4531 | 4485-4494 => 0.92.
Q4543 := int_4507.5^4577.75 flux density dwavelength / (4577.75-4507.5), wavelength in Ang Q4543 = 11.5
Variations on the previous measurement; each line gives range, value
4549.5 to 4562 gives 12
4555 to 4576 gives 13.1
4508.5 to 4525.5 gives 11.3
